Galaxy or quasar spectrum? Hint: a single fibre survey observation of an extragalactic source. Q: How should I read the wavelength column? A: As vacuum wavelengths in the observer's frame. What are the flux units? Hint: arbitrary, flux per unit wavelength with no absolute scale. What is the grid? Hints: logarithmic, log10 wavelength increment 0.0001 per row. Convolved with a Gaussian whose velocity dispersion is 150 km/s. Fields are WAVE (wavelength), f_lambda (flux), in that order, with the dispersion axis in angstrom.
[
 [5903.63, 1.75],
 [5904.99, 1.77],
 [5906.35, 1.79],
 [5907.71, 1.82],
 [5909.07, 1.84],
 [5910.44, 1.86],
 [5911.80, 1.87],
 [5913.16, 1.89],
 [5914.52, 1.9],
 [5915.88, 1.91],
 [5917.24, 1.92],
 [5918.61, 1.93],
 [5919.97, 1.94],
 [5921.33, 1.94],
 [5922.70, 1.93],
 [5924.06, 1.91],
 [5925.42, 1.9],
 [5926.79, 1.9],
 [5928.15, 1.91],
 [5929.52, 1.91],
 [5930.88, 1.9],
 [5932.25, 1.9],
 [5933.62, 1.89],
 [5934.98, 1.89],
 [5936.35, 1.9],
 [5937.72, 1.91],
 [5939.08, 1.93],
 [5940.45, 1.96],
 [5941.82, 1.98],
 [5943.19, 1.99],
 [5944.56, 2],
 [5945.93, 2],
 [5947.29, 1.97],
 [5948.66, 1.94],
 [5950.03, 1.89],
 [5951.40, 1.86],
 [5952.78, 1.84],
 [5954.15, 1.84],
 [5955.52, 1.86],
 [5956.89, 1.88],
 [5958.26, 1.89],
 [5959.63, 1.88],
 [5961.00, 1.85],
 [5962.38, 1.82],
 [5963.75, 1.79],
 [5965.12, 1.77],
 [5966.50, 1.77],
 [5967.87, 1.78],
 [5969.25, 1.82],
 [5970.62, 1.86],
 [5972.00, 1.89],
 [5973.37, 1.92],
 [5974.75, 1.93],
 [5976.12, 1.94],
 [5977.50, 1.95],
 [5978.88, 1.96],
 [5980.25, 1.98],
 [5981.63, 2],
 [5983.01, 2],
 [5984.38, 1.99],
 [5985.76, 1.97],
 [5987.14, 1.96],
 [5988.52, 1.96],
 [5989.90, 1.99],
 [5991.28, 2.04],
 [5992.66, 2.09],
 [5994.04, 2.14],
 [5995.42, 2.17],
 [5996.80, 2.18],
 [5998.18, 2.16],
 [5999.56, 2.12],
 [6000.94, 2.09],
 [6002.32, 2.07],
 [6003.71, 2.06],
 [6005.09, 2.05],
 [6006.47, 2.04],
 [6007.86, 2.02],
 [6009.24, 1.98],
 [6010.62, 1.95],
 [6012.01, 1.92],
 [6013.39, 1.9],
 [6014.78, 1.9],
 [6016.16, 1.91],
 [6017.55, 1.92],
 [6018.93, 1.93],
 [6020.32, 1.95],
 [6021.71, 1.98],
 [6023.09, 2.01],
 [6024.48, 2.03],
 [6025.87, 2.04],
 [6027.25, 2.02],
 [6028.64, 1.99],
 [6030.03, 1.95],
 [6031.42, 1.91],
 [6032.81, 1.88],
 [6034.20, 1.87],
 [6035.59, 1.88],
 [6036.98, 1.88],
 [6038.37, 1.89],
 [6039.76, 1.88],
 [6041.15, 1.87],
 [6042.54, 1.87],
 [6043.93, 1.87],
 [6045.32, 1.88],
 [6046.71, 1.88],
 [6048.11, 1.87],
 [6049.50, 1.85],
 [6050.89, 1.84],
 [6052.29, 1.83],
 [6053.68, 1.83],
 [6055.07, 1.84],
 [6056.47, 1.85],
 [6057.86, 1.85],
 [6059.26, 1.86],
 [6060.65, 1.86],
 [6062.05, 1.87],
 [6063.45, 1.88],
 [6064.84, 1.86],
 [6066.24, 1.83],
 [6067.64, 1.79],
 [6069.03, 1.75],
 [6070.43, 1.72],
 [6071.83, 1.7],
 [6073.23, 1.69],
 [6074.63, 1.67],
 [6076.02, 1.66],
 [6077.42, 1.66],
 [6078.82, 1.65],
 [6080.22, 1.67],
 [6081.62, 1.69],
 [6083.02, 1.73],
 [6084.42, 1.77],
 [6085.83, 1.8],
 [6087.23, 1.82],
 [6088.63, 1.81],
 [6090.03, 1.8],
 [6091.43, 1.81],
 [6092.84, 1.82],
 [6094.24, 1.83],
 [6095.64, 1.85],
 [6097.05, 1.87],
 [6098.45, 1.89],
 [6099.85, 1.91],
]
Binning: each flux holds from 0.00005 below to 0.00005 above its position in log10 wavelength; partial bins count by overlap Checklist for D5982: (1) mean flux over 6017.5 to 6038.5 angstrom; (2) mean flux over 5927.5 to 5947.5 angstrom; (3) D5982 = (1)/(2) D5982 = 1.01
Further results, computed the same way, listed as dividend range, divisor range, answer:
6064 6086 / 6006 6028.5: 0.88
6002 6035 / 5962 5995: 1.02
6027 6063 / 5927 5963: 0.98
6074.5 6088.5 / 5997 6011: 0.83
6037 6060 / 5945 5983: 0.99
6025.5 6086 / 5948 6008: 0.93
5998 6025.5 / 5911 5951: 1.04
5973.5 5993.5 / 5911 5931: 1.04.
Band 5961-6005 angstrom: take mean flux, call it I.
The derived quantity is 1.97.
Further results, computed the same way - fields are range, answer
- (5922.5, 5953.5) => 1.92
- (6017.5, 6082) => 1.85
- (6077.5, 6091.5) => 1.75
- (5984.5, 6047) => 1.98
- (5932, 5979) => 1.89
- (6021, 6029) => 2.01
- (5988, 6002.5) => 2.09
